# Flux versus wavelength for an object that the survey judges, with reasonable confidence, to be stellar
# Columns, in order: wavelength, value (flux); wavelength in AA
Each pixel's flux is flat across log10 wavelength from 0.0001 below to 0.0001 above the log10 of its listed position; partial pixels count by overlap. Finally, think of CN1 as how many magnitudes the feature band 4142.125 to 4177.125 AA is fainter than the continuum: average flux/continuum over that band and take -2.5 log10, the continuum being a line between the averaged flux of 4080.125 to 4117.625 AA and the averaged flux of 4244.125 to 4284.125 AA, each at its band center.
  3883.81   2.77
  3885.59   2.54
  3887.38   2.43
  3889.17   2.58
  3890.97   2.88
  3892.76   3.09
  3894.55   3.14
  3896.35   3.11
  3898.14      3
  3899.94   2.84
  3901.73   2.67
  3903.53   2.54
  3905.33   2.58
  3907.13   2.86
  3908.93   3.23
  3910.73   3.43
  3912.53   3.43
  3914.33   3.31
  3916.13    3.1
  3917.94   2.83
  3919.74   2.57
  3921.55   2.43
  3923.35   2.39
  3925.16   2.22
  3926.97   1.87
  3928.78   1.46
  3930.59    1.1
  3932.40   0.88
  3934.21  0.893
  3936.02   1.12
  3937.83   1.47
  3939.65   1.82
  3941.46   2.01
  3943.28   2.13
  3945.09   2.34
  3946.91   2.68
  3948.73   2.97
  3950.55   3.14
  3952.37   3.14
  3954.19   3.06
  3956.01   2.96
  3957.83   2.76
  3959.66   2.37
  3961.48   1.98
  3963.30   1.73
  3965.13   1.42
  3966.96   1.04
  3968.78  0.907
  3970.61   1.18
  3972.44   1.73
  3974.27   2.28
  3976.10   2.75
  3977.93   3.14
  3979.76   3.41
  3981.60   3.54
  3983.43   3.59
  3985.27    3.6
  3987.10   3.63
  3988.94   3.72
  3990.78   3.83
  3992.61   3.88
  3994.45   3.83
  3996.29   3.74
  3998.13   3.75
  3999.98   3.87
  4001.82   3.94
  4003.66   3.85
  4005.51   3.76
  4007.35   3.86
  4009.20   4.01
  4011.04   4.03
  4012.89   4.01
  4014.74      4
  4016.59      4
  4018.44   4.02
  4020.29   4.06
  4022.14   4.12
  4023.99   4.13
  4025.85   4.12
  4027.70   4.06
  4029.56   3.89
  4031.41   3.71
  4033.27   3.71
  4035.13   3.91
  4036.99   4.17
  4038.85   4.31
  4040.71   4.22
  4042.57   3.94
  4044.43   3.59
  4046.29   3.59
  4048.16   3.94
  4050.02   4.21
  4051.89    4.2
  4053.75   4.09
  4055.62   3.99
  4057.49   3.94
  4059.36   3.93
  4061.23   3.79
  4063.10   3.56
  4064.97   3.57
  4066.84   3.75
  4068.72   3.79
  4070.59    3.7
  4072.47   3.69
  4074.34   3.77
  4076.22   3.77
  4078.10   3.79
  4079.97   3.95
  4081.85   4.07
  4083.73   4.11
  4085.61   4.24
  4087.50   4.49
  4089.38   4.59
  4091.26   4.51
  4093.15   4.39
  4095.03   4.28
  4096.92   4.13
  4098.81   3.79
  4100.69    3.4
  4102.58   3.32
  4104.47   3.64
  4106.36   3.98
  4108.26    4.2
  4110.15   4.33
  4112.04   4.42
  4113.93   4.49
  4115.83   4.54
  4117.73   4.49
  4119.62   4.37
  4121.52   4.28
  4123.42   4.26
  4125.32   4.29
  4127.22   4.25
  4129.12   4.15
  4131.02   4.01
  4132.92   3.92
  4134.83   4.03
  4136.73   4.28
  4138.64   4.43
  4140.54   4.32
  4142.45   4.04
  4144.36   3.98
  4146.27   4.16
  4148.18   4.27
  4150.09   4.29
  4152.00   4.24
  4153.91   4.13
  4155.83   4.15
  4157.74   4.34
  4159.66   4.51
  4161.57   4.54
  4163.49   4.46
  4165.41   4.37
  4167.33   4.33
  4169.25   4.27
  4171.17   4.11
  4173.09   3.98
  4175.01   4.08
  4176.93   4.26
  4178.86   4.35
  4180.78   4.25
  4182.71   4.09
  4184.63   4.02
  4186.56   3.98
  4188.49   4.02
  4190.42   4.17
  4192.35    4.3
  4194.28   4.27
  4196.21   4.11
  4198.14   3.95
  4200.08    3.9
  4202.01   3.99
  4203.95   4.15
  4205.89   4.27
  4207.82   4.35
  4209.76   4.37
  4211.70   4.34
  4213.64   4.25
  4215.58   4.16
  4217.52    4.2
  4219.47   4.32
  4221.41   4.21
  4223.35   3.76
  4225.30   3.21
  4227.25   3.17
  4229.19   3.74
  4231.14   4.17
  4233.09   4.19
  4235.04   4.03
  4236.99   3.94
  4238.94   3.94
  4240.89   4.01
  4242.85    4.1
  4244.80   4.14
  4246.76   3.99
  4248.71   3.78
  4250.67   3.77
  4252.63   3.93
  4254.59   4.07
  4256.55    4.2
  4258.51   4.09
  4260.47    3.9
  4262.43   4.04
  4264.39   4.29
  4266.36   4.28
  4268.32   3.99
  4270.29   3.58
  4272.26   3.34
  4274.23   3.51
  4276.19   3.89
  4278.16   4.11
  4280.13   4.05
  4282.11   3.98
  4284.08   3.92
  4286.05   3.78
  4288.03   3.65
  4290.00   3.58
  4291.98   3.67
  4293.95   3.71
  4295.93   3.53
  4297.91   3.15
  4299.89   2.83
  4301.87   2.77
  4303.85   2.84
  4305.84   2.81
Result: -0.04 mag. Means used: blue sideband 4.16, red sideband 3.94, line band 4.24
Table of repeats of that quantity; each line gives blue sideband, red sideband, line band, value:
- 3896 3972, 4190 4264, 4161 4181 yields -0.15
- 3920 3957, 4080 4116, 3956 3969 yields 0.27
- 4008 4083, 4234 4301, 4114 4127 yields -0.12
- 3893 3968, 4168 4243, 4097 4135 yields -0.17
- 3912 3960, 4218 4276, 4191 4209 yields -0.13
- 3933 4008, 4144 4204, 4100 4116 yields -0.08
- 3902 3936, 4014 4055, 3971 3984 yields 0.13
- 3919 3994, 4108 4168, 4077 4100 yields -0.12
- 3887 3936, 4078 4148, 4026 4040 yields -0.13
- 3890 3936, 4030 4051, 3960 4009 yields 0.12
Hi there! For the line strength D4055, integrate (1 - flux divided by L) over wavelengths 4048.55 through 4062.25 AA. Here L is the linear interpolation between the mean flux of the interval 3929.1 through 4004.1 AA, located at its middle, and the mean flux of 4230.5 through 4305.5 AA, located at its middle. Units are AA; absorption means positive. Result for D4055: -4.9 AA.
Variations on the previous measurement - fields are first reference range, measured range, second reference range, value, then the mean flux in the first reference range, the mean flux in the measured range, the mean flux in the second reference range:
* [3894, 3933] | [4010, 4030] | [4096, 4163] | -4.0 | 2.6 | 4.04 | 4.17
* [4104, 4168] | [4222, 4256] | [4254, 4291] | 0.9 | 4.25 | 3.89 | 3.91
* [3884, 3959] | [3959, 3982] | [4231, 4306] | 5.3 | 2.51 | 2.08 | 3.79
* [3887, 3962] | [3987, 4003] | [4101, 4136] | -3.7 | 2.5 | 3.81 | 4.15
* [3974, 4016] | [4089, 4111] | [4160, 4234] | -0.7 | 3.68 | 4.03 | 4.13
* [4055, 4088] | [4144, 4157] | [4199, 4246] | -0.7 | 3.87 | 4.19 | 4.04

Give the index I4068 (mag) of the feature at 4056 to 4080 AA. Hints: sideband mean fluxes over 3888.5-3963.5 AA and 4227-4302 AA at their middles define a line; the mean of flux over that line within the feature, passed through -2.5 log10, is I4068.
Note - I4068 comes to -0.23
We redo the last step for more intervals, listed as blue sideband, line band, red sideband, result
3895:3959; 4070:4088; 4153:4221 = -0.135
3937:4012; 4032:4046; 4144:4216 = -0.192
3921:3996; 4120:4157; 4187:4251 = -0.183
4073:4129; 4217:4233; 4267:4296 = 0.008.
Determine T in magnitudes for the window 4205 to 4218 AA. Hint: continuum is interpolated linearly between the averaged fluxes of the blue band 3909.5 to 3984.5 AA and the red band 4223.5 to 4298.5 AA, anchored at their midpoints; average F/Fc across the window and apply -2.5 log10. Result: -0.18 mag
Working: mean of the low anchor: 2.31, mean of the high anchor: 3.86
